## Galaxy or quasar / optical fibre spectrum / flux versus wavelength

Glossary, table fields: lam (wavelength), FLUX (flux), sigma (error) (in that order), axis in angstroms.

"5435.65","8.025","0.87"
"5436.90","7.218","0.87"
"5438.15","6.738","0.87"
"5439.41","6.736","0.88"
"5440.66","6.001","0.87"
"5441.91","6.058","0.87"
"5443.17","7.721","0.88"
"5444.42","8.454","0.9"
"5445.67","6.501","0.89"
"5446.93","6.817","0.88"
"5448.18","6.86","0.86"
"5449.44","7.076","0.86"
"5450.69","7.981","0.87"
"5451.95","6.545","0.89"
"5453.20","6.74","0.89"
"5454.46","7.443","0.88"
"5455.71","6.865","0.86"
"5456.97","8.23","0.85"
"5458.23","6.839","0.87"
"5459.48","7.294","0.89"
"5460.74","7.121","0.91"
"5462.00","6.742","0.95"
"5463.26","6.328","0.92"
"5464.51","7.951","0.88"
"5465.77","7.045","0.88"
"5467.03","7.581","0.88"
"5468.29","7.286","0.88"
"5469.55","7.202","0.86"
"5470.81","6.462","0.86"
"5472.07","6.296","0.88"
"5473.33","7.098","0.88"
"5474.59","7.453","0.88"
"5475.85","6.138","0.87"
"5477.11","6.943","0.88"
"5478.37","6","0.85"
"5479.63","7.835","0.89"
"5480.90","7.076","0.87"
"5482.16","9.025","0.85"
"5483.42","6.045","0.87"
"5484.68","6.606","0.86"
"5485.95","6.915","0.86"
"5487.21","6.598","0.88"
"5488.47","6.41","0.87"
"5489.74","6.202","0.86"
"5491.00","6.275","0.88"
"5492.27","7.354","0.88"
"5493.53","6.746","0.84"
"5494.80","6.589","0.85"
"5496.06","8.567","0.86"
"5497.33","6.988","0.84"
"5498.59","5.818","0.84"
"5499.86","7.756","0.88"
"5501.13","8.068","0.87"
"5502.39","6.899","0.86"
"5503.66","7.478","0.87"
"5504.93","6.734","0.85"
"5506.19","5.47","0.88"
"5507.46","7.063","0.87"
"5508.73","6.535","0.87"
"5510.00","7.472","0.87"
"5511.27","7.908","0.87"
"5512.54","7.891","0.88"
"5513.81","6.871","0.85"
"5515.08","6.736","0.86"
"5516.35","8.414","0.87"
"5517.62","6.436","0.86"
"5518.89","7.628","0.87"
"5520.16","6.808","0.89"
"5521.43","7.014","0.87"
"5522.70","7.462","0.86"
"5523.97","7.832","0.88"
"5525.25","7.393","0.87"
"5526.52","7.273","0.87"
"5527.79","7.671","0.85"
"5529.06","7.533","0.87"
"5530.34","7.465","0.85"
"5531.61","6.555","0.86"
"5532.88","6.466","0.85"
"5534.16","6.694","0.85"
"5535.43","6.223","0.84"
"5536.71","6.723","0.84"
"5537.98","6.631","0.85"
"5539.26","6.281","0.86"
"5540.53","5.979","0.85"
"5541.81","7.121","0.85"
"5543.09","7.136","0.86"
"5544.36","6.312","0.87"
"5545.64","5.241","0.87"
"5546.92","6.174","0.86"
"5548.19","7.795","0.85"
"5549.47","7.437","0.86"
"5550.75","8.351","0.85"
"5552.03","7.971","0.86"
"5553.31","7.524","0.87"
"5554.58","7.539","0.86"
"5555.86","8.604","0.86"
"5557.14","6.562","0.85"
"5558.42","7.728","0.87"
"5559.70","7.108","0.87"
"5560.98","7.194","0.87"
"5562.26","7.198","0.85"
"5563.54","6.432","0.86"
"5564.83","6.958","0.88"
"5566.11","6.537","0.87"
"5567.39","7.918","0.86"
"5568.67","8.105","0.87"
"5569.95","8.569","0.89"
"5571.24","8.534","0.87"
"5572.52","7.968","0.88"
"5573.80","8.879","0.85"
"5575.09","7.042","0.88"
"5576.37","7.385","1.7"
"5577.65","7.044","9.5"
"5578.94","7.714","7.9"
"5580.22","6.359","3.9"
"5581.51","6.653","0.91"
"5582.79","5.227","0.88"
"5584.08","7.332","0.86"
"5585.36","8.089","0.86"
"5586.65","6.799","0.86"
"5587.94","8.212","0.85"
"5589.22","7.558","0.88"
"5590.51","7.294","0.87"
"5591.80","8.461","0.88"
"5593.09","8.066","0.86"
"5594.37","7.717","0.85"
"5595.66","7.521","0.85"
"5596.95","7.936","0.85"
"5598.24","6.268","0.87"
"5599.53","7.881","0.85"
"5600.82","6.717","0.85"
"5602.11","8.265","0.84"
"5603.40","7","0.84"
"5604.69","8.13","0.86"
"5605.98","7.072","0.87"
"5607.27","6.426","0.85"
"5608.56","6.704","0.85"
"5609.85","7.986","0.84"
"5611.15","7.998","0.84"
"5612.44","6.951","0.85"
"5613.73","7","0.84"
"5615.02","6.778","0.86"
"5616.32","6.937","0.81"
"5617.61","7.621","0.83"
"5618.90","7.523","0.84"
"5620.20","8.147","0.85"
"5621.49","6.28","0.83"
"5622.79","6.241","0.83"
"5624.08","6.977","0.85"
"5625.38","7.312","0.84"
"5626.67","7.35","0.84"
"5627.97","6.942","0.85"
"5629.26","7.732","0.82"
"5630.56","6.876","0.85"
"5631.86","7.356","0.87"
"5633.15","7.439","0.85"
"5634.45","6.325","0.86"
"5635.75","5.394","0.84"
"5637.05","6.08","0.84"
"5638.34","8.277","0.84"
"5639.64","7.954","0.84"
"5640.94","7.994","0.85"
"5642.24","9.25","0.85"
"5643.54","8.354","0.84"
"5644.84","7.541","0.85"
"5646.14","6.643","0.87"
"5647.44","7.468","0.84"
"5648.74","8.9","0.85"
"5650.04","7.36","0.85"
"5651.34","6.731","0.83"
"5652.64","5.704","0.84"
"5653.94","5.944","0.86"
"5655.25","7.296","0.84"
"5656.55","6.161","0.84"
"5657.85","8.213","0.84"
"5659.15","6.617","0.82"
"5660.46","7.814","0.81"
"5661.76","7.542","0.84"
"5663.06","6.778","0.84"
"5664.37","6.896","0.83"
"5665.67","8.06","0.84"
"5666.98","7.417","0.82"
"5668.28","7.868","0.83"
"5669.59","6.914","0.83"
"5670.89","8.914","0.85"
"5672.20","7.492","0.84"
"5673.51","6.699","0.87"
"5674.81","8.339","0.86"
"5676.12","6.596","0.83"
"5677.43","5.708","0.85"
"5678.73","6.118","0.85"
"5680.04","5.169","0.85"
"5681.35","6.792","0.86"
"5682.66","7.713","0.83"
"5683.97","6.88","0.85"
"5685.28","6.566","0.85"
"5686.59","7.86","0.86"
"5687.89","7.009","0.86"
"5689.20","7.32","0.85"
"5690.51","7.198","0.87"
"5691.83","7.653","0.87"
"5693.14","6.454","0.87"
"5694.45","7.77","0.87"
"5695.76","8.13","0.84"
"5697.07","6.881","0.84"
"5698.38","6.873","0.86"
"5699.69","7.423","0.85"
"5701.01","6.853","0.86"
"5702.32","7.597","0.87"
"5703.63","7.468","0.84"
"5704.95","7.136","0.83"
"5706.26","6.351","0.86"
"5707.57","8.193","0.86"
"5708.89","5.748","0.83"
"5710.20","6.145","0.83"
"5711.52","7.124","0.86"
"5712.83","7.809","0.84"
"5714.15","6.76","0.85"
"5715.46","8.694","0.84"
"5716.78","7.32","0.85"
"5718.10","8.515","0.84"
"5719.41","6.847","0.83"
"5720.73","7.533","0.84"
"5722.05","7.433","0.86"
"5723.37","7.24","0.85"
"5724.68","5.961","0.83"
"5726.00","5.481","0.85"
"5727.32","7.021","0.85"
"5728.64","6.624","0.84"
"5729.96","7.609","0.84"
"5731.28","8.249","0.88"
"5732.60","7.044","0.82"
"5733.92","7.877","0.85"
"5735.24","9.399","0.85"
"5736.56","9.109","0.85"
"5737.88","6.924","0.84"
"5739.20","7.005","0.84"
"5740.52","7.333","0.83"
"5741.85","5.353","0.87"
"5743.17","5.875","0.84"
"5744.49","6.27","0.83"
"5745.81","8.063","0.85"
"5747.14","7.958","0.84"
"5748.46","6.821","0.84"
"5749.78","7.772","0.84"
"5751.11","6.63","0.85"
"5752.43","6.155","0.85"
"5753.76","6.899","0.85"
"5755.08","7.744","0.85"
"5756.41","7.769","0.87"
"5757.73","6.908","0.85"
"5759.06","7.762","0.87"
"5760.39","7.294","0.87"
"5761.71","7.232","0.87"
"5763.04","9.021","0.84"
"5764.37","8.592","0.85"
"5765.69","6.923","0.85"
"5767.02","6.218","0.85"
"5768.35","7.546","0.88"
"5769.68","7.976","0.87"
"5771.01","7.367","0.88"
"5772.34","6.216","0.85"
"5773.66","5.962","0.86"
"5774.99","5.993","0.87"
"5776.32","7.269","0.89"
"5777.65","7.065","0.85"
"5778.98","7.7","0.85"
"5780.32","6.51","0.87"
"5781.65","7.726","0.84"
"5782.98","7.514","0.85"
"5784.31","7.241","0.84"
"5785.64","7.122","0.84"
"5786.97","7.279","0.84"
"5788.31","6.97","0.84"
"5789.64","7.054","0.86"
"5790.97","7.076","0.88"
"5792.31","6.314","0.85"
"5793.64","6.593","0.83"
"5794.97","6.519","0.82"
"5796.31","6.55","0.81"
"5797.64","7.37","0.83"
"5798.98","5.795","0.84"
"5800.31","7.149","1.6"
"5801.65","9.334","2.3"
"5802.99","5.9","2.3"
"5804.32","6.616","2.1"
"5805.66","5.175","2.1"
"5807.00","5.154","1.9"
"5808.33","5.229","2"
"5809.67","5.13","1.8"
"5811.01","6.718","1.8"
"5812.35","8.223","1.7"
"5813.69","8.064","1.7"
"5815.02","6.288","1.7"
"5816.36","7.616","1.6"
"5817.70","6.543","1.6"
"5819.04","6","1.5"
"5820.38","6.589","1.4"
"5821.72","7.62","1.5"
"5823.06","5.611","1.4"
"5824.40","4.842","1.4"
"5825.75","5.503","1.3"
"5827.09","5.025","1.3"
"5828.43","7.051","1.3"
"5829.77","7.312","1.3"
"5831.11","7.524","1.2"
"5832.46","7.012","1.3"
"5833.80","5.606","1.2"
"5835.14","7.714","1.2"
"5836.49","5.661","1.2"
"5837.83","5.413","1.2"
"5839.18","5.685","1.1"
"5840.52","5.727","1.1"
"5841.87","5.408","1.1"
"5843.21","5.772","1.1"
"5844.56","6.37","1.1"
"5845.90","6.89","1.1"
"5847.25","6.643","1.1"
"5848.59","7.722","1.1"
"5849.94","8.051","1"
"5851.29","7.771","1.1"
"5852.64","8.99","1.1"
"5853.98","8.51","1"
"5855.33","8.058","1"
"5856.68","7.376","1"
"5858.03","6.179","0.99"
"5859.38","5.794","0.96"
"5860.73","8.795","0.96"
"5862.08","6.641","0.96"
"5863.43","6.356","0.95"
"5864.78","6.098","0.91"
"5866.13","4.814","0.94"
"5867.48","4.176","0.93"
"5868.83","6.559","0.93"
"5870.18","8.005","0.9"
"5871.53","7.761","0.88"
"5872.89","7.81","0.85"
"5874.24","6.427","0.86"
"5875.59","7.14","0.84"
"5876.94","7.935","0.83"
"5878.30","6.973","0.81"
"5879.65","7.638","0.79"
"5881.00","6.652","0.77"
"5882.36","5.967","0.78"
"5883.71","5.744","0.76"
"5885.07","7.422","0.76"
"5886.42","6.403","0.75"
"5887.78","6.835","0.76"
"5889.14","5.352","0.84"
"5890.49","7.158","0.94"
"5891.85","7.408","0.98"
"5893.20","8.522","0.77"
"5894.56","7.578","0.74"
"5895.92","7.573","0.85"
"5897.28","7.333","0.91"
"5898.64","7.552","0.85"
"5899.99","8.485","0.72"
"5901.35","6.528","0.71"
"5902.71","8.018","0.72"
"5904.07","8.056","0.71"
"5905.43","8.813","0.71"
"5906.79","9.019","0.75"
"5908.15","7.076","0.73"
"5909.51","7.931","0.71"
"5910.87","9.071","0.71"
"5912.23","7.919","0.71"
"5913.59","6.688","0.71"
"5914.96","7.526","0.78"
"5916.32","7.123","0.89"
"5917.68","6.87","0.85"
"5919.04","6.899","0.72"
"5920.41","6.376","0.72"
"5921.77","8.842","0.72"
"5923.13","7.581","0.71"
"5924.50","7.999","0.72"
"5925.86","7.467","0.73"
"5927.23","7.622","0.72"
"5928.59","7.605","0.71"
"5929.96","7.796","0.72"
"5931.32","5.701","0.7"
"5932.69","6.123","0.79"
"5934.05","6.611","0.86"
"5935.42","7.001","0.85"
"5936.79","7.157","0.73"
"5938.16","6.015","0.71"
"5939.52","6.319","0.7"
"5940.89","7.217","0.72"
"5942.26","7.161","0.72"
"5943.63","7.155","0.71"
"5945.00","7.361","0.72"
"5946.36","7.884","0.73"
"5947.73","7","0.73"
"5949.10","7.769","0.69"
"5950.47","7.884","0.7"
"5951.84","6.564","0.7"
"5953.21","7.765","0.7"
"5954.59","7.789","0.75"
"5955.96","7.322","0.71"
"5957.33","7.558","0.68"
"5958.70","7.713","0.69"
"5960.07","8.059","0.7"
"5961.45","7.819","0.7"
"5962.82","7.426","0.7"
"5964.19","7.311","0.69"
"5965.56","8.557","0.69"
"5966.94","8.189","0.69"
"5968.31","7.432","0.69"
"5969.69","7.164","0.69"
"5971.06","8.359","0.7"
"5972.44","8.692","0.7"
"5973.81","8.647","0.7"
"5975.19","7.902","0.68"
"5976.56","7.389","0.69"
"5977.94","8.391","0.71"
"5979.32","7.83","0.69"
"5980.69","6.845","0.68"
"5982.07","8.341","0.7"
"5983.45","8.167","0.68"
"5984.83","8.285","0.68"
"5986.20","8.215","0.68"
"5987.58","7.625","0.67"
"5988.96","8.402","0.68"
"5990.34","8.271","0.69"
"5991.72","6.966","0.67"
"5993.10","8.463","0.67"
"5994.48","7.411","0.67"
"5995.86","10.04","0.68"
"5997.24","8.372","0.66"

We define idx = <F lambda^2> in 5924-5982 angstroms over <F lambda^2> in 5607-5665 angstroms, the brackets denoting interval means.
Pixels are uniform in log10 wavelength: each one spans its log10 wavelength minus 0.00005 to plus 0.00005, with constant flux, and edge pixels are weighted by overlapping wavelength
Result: 1.2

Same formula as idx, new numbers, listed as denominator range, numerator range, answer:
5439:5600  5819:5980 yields 1.15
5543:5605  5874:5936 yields 1.11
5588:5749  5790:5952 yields 1.03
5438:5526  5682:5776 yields 1.12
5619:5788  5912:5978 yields 1.12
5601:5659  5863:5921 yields 1.08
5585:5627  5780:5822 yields 0.99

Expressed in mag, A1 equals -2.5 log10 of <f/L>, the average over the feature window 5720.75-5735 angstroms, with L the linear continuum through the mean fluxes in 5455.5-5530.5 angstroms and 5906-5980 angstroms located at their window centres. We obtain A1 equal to 0.03 mag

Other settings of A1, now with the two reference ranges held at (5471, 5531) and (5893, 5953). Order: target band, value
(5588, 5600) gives -0.07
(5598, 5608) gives -0.01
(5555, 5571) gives -0.05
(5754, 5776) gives 0.00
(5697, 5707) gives 0.02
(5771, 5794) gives 0.06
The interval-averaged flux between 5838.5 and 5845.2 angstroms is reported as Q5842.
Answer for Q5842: 5.79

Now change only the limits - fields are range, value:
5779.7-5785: 7.26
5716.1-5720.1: 7.56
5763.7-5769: 7.32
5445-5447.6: 6.7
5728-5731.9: 7.49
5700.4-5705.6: 7.27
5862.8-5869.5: 5.6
